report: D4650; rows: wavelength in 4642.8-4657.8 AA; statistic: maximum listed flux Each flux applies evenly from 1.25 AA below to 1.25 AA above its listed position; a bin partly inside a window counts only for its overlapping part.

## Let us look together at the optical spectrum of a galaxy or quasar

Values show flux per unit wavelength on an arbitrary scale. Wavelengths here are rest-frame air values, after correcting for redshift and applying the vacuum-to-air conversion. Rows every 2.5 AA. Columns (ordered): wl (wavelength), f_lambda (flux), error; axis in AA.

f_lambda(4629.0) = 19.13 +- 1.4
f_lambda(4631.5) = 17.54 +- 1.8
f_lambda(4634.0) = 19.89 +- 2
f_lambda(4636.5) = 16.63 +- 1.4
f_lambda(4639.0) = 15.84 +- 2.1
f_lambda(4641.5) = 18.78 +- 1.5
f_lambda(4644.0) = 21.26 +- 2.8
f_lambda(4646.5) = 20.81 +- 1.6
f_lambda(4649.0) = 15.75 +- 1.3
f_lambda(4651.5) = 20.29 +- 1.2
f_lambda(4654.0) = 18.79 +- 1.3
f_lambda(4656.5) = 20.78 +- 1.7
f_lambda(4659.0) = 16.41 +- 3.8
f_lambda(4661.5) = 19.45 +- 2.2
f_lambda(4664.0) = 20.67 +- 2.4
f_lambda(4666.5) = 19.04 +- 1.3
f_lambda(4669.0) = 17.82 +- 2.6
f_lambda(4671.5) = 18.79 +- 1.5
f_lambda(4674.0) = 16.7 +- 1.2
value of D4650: 21.26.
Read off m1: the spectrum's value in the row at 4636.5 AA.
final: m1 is 16.63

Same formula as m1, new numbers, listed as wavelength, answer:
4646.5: 20.81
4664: 20.67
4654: 18.79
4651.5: 20.29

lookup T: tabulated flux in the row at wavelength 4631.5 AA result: 17.54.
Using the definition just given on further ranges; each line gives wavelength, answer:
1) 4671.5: 18.79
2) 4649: 15.75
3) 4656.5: 20.78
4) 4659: 16.41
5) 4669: 17.82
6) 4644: 21.26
